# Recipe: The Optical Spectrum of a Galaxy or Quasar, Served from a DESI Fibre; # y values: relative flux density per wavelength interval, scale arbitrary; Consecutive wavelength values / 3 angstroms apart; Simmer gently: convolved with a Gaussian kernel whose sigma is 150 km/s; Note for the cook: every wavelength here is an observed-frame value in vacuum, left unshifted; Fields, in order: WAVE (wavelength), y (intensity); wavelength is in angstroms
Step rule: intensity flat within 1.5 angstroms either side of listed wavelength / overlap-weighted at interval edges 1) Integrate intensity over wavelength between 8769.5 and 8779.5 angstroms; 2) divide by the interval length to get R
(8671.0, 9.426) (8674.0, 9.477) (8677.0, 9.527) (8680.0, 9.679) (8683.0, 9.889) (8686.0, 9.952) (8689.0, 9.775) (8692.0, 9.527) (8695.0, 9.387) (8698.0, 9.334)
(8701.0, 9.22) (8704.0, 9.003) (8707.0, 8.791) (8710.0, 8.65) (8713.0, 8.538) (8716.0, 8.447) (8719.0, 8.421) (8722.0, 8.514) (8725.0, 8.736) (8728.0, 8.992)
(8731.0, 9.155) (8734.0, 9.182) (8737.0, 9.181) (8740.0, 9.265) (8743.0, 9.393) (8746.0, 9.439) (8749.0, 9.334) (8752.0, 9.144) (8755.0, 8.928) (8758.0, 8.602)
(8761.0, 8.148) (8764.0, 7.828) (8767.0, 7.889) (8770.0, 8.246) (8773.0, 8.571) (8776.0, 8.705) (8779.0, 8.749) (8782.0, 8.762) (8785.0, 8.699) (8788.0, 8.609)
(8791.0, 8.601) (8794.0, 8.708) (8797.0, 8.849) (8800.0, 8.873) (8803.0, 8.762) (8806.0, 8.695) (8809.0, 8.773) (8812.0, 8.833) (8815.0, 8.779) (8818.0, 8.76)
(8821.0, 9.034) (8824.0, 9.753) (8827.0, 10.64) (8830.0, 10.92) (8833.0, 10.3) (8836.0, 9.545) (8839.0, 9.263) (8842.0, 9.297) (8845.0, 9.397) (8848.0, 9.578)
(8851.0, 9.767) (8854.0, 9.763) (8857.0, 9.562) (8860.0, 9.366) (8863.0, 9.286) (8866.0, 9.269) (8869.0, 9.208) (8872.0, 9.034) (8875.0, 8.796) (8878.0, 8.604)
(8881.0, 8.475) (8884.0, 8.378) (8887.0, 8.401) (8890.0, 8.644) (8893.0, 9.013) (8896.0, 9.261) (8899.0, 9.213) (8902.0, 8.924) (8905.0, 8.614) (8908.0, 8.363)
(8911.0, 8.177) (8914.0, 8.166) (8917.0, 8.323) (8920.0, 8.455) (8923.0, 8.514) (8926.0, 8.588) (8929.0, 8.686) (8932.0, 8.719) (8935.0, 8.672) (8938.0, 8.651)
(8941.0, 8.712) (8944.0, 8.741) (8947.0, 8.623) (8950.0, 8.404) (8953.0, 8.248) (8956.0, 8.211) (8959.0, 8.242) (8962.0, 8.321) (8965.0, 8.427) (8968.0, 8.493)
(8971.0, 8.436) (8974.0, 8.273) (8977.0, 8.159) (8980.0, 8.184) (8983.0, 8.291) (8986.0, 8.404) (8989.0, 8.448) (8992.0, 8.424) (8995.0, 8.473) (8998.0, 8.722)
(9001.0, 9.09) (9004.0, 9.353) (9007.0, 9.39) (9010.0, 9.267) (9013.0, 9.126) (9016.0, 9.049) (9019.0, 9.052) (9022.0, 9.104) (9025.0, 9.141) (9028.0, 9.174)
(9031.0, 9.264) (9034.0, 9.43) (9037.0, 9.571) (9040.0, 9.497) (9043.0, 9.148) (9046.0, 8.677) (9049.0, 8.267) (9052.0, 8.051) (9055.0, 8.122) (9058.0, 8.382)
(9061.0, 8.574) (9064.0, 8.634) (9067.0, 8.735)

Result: 8.58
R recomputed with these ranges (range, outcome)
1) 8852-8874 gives 9.35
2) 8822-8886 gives 9.43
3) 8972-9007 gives 8.56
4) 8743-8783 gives 8.67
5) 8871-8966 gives 8.58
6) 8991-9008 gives 8.91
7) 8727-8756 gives 9.21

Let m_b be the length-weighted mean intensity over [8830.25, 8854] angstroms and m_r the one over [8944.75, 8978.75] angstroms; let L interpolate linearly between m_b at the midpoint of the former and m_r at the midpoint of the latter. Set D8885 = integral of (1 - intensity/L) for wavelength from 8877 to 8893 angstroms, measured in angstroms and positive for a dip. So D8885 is 1.1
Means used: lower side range 9.67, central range 8.55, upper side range 8.36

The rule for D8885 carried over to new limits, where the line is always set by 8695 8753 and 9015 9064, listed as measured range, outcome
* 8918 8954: 1.4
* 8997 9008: -0.3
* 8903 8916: 0.9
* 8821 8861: -3.6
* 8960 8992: 2.0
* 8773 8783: 0.3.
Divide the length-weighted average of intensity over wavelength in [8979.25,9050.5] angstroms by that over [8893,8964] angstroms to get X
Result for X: 1.04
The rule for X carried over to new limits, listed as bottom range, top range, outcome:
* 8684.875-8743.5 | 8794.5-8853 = 1.03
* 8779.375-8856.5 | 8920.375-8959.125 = 0.93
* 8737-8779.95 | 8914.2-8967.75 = 0.97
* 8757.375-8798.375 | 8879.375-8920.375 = 1.01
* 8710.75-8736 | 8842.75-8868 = 1.08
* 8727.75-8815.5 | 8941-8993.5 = 0.95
